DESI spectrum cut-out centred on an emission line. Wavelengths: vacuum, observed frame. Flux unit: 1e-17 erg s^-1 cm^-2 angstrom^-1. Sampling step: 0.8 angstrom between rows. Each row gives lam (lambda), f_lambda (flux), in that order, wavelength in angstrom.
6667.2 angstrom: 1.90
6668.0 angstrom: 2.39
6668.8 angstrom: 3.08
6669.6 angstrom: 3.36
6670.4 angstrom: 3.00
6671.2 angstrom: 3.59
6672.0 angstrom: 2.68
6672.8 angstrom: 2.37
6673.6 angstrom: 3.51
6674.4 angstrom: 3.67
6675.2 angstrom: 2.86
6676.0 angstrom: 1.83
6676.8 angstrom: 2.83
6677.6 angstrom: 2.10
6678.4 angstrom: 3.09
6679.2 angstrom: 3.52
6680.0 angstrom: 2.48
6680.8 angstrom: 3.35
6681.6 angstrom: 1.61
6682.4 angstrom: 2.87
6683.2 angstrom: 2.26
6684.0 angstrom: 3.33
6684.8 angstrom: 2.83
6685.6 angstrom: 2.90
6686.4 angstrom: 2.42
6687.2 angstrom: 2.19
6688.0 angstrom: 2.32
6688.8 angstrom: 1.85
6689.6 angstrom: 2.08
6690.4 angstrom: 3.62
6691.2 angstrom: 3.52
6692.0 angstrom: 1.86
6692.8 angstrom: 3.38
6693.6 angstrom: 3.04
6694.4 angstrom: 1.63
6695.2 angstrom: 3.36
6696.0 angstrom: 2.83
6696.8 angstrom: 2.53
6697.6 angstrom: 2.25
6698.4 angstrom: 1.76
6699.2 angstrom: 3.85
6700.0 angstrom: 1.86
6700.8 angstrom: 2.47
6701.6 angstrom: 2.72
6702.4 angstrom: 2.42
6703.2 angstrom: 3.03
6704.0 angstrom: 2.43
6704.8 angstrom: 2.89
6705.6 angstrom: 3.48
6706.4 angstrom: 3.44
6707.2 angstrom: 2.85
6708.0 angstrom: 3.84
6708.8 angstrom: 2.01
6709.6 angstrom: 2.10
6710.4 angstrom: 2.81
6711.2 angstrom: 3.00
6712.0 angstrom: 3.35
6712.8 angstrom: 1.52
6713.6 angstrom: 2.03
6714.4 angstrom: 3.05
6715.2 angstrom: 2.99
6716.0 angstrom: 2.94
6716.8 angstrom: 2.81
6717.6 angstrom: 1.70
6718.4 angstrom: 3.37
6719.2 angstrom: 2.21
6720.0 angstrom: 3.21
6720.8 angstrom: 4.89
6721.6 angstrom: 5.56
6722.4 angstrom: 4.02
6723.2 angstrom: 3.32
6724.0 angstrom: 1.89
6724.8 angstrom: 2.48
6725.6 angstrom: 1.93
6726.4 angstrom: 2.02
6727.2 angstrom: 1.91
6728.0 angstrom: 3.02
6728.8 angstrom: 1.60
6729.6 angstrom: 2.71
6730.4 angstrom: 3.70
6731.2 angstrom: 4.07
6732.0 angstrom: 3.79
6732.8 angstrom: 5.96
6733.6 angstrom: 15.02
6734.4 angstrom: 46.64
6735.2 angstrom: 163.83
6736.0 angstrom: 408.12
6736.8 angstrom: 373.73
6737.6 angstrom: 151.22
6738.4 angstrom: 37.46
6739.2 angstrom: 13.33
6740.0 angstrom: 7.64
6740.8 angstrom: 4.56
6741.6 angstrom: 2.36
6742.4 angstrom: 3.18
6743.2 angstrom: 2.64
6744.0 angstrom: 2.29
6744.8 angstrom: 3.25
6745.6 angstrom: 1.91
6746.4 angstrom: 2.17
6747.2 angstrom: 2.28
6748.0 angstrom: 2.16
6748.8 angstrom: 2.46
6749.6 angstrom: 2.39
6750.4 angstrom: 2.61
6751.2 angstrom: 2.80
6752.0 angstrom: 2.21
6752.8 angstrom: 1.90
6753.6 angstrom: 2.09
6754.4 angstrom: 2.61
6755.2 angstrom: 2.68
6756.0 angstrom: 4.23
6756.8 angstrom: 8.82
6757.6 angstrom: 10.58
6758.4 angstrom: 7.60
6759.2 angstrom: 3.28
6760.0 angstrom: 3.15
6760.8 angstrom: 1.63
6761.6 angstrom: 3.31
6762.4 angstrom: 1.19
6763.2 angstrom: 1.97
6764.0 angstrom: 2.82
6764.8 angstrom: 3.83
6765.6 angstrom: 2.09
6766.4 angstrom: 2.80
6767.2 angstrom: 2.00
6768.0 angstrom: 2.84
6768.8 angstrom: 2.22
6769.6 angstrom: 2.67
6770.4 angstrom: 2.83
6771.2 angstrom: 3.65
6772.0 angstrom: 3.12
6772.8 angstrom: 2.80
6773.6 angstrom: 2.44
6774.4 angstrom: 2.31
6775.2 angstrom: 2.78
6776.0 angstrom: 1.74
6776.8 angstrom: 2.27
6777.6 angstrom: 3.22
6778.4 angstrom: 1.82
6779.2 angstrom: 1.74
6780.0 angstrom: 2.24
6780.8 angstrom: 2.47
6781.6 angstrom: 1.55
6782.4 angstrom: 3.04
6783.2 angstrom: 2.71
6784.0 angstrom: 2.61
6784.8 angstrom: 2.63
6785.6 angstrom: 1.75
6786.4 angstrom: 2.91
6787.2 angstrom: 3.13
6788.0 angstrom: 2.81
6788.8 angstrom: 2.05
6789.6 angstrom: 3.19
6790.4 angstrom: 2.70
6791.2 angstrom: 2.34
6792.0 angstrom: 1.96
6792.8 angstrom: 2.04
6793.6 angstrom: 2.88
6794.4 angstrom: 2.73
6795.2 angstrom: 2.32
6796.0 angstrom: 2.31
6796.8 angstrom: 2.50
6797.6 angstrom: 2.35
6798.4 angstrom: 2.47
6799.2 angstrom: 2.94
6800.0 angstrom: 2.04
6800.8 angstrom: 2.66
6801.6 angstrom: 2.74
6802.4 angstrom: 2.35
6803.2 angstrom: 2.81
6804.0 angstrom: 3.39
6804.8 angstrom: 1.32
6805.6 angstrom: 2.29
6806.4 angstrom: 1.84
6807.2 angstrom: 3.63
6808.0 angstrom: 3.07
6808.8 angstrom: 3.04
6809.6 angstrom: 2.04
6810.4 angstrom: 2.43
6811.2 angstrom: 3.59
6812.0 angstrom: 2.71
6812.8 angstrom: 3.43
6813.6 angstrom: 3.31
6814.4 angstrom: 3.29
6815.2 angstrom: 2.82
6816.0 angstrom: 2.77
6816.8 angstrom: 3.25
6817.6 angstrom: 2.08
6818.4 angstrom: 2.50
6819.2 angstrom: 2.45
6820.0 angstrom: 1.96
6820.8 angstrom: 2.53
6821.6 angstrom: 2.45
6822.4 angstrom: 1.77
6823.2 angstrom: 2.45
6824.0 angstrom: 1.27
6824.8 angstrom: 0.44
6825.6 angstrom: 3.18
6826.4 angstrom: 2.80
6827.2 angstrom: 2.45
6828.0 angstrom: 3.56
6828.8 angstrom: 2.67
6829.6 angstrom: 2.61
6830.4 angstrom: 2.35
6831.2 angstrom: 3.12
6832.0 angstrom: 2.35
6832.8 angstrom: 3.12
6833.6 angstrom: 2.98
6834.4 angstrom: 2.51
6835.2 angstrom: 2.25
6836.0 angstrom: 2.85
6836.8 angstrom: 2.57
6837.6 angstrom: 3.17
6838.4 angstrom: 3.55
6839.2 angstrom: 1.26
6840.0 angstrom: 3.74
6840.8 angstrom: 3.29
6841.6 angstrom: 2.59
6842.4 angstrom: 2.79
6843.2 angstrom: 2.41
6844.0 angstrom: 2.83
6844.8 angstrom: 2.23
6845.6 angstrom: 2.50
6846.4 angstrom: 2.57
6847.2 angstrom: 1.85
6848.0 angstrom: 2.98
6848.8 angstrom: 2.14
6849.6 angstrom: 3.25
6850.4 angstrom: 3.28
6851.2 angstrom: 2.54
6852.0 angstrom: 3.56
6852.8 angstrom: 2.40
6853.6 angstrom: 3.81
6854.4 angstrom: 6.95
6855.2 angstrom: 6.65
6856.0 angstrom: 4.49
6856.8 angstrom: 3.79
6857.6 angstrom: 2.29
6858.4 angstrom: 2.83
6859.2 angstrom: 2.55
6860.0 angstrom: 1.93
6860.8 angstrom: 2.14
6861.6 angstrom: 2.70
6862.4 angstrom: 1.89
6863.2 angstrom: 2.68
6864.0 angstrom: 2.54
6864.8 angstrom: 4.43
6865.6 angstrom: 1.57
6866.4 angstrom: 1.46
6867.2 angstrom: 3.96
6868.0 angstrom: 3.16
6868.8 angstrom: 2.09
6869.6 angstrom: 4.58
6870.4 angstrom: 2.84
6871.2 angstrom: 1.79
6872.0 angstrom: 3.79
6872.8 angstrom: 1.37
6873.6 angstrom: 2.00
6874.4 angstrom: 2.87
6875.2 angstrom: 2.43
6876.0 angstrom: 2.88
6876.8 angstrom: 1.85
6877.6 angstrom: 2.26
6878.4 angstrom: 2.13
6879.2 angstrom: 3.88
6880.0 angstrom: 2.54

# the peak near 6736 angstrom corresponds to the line Halpha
